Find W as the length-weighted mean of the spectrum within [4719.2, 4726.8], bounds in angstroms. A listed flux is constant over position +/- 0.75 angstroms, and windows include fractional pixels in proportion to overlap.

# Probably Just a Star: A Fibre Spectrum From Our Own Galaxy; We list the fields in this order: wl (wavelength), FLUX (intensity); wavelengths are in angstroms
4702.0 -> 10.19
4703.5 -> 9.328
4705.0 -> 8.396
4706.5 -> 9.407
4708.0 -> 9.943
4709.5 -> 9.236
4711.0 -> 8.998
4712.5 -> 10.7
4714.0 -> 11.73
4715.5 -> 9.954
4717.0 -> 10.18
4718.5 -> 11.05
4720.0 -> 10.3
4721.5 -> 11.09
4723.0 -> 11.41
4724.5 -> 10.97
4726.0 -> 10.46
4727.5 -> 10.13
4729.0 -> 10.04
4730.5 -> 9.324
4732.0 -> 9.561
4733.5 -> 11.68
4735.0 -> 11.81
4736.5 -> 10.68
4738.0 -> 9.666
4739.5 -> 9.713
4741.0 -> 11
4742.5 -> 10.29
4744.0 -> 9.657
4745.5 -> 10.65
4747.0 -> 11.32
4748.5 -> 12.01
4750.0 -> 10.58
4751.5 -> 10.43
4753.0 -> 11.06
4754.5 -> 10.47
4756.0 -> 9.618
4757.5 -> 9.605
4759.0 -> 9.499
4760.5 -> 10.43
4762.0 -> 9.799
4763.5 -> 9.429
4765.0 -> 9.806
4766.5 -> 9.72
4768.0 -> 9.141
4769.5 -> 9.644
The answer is 10.8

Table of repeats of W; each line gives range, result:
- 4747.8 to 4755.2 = 10.9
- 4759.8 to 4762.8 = 10.1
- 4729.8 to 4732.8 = 9.48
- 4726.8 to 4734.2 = 10.1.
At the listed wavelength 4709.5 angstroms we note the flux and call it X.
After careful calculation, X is 9.236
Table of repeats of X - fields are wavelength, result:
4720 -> 10.3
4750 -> 10.58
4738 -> 9.666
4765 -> 9.806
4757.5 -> 9.605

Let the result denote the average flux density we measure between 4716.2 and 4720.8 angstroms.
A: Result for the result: 10.5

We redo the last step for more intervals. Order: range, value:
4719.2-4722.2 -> 10.7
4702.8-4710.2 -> 9.26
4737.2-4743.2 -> 10.2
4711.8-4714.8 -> 11.2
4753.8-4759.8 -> 9.8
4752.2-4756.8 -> 10.4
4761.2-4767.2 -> 9.69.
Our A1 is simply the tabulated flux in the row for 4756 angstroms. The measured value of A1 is 9.618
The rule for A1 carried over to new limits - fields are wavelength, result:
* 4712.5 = 10.7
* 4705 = 8.396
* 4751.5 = 10.43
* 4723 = 11.41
